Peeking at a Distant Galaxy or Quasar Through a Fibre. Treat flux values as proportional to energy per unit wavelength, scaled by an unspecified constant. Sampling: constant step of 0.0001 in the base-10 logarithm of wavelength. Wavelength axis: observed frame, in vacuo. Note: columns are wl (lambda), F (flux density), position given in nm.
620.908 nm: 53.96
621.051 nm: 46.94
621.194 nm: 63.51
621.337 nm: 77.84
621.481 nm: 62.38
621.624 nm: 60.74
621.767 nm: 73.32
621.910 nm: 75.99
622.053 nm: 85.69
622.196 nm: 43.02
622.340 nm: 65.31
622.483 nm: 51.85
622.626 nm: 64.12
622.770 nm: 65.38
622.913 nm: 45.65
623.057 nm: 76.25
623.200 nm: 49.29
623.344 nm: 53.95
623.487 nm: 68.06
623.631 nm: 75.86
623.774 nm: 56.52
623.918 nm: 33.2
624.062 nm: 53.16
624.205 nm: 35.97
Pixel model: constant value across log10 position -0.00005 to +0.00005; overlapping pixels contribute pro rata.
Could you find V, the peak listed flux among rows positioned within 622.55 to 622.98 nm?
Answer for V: 65.38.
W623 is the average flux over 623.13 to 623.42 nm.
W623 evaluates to 51.9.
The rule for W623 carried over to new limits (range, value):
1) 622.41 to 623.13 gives 60.7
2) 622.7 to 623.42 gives 58.2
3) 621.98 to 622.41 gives 64.7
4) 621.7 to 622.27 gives 69.5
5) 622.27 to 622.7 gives 60.4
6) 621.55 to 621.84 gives 67.1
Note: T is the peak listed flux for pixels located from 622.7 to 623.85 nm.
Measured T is 76.25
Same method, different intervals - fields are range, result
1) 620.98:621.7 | 77.84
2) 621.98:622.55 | 85.69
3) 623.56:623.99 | 75.86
